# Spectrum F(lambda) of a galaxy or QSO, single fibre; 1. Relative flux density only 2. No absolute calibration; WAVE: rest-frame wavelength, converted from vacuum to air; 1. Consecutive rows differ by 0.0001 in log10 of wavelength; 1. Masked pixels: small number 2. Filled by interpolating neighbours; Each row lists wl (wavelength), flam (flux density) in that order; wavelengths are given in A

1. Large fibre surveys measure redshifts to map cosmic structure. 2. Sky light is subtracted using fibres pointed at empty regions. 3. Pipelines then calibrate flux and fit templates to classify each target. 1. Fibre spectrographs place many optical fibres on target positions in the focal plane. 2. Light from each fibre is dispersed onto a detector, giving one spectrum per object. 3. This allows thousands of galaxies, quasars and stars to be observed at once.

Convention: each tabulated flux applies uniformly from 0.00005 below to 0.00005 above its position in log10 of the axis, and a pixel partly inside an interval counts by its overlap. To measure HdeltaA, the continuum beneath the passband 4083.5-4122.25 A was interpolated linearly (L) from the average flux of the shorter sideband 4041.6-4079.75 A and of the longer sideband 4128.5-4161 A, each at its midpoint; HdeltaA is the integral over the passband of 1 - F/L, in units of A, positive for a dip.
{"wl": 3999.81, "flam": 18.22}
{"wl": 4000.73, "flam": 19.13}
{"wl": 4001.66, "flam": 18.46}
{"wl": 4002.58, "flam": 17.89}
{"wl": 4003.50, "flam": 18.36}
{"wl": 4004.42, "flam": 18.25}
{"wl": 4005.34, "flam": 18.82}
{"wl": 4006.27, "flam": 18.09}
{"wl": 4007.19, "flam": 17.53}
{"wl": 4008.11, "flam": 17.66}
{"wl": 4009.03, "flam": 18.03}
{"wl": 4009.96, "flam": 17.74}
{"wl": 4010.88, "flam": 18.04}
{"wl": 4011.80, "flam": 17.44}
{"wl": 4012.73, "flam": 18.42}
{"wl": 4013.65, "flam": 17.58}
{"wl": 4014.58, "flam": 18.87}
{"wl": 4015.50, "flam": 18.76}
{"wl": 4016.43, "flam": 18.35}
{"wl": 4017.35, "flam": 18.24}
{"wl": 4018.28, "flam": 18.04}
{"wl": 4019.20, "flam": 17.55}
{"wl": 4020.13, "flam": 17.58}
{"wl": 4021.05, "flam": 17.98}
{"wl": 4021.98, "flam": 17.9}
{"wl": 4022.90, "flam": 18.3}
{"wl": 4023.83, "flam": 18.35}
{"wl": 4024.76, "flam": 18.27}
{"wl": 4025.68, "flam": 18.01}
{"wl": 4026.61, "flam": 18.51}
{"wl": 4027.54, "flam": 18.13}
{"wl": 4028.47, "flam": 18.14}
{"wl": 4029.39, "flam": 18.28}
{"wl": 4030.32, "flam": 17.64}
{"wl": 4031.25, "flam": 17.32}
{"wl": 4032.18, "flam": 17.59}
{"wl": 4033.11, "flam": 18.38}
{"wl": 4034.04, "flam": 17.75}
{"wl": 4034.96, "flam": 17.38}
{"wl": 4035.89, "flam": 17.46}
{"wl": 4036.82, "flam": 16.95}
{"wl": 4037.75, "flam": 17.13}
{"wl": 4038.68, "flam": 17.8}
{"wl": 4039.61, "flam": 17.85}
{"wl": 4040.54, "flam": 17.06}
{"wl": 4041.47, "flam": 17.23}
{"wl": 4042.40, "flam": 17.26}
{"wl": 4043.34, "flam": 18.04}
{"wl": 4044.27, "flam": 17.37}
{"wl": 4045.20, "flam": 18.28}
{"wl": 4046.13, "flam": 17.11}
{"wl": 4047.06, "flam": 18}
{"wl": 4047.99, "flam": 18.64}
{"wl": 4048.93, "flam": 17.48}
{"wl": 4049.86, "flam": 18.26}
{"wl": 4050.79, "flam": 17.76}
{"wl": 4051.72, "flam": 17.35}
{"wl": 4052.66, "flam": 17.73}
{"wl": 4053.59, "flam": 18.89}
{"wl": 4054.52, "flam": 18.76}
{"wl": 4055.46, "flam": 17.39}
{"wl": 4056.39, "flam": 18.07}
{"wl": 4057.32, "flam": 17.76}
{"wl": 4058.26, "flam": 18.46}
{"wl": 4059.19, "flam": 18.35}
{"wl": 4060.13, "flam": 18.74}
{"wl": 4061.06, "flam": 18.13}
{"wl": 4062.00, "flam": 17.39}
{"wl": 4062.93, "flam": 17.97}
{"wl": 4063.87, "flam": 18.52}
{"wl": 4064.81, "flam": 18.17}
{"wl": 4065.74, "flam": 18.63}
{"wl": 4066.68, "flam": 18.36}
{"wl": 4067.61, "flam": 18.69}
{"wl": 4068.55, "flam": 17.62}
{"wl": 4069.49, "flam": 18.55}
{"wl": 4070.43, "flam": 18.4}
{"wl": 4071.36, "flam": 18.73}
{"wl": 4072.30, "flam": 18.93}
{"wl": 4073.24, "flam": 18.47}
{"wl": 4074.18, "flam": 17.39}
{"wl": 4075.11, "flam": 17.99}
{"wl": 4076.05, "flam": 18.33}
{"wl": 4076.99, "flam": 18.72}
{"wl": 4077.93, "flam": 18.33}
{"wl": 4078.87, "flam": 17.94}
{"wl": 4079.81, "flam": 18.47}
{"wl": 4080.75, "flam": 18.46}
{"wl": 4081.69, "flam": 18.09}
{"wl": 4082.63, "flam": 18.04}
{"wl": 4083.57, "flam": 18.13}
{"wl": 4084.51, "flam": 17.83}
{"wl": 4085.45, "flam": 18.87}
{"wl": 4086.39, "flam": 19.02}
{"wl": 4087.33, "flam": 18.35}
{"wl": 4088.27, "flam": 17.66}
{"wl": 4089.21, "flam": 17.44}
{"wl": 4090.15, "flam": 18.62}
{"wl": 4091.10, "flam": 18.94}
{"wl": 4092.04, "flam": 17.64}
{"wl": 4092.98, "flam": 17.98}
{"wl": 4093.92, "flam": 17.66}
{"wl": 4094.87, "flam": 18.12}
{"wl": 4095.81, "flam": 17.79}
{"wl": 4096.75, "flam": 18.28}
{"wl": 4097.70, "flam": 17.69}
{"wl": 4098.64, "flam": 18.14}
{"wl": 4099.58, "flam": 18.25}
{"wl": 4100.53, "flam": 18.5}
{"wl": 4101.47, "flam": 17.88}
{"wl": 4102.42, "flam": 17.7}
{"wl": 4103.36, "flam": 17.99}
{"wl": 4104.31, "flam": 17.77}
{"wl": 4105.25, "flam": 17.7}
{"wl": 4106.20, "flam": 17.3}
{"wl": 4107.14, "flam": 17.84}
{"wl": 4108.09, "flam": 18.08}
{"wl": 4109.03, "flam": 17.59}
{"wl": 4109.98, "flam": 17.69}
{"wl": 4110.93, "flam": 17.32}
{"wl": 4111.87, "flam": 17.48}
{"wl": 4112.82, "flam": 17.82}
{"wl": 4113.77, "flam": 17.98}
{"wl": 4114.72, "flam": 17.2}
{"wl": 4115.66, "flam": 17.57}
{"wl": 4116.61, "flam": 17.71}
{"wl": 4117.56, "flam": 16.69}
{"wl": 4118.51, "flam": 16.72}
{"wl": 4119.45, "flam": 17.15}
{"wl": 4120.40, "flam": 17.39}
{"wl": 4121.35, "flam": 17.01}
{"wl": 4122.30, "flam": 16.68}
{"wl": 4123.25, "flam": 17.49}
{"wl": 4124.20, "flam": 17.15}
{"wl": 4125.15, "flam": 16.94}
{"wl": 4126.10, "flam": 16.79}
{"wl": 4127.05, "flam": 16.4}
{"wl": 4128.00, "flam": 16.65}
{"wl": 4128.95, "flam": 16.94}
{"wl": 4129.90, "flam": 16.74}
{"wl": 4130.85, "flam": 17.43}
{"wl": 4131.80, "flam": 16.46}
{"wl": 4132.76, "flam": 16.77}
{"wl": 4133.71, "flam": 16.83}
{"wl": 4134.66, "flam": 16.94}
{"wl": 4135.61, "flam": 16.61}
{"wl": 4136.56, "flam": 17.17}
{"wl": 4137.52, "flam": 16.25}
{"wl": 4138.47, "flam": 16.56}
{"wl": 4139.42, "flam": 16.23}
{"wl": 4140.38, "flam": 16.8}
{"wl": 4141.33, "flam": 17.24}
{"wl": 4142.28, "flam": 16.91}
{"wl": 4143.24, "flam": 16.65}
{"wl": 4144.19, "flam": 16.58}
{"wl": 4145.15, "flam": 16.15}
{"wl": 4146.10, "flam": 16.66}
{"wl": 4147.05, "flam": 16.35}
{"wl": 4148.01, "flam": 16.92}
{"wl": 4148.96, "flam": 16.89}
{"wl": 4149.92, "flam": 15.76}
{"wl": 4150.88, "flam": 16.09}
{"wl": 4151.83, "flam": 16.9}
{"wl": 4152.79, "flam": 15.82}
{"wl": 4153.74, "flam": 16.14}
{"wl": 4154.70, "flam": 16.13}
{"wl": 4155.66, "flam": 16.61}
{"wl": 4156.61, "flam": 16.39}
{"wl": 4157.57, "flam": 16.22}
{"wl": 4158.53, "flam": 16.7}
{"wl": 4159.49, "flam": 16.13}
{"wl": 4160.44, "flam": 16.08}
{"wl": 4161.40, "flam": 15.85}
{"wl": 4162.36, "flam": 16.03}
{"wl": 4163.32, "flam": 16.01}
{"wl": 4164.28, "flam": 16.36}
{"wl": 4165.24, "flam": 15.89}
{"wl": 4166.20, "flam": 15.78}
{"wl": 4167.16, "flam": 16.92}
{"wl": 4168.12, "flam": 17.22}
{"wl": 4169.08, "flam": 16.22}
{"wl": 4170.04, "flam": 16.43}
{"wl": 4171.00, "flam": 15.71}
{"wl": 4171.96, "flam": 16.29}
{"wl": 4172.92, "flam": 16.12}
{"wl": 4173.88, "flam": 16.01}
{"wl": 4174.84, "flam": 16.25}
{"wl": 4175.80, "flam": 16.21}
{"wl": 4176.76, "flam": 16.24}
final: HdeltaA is -1.0 A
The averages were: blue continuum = 18.1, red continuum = 16.6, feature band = 17.8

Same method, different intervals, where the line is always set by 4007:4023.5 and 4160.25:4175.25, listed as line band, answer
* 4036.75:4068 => -0.7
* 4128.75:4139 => -0.1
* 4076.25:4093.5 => -1.1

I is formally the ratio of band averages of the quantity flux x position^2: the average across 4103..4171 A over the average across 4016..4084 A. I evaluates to 0.97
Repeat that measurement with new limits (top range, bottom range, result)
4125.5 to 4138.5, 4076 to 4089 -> 0.94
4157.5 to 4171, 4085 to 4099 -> 0.93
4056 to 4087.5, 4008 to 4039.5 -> 1.04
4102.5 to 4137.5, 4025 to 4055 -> 1.01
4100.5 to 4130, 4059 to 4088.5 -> 0.97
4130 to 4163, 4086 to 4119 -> 0.95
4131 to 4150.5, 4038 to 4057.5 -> 0.98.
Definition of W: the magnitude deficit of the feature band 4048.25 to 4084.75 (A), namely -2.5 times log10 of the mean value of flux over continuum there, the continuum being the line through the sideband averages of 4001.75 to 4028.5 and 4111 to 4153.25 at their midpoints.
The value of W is -0.04 mag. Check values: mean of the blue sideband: 18.1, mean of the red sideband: 16.9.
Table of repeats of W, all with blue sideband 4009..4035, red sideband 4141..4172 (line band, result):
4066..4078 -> -0.06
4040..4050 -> 0.00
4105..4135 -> -0.02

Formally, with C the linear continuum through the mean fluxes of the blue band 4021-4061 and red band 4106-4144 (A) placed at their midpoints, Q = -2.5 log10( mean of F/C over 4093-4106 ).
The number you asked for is -0.04 mag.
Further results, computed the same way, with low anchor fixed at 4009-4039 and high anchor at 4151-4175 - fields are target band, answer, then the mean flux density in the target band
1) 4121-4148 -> -0.01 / 16.8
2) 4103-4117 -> -0.05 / 17.7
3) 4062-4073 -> -0.06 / 18.4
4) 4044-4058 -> -0.02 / 17.9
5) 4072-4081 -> -0.06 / 18.3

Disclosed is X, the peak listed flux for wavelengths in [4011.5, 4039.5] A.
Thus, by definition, 18.87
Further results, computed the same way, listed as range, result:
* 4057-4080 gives 18.93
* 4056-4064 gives 18.74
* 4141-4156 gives 17.24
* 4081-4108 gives 19.02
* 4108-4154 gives 18.08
